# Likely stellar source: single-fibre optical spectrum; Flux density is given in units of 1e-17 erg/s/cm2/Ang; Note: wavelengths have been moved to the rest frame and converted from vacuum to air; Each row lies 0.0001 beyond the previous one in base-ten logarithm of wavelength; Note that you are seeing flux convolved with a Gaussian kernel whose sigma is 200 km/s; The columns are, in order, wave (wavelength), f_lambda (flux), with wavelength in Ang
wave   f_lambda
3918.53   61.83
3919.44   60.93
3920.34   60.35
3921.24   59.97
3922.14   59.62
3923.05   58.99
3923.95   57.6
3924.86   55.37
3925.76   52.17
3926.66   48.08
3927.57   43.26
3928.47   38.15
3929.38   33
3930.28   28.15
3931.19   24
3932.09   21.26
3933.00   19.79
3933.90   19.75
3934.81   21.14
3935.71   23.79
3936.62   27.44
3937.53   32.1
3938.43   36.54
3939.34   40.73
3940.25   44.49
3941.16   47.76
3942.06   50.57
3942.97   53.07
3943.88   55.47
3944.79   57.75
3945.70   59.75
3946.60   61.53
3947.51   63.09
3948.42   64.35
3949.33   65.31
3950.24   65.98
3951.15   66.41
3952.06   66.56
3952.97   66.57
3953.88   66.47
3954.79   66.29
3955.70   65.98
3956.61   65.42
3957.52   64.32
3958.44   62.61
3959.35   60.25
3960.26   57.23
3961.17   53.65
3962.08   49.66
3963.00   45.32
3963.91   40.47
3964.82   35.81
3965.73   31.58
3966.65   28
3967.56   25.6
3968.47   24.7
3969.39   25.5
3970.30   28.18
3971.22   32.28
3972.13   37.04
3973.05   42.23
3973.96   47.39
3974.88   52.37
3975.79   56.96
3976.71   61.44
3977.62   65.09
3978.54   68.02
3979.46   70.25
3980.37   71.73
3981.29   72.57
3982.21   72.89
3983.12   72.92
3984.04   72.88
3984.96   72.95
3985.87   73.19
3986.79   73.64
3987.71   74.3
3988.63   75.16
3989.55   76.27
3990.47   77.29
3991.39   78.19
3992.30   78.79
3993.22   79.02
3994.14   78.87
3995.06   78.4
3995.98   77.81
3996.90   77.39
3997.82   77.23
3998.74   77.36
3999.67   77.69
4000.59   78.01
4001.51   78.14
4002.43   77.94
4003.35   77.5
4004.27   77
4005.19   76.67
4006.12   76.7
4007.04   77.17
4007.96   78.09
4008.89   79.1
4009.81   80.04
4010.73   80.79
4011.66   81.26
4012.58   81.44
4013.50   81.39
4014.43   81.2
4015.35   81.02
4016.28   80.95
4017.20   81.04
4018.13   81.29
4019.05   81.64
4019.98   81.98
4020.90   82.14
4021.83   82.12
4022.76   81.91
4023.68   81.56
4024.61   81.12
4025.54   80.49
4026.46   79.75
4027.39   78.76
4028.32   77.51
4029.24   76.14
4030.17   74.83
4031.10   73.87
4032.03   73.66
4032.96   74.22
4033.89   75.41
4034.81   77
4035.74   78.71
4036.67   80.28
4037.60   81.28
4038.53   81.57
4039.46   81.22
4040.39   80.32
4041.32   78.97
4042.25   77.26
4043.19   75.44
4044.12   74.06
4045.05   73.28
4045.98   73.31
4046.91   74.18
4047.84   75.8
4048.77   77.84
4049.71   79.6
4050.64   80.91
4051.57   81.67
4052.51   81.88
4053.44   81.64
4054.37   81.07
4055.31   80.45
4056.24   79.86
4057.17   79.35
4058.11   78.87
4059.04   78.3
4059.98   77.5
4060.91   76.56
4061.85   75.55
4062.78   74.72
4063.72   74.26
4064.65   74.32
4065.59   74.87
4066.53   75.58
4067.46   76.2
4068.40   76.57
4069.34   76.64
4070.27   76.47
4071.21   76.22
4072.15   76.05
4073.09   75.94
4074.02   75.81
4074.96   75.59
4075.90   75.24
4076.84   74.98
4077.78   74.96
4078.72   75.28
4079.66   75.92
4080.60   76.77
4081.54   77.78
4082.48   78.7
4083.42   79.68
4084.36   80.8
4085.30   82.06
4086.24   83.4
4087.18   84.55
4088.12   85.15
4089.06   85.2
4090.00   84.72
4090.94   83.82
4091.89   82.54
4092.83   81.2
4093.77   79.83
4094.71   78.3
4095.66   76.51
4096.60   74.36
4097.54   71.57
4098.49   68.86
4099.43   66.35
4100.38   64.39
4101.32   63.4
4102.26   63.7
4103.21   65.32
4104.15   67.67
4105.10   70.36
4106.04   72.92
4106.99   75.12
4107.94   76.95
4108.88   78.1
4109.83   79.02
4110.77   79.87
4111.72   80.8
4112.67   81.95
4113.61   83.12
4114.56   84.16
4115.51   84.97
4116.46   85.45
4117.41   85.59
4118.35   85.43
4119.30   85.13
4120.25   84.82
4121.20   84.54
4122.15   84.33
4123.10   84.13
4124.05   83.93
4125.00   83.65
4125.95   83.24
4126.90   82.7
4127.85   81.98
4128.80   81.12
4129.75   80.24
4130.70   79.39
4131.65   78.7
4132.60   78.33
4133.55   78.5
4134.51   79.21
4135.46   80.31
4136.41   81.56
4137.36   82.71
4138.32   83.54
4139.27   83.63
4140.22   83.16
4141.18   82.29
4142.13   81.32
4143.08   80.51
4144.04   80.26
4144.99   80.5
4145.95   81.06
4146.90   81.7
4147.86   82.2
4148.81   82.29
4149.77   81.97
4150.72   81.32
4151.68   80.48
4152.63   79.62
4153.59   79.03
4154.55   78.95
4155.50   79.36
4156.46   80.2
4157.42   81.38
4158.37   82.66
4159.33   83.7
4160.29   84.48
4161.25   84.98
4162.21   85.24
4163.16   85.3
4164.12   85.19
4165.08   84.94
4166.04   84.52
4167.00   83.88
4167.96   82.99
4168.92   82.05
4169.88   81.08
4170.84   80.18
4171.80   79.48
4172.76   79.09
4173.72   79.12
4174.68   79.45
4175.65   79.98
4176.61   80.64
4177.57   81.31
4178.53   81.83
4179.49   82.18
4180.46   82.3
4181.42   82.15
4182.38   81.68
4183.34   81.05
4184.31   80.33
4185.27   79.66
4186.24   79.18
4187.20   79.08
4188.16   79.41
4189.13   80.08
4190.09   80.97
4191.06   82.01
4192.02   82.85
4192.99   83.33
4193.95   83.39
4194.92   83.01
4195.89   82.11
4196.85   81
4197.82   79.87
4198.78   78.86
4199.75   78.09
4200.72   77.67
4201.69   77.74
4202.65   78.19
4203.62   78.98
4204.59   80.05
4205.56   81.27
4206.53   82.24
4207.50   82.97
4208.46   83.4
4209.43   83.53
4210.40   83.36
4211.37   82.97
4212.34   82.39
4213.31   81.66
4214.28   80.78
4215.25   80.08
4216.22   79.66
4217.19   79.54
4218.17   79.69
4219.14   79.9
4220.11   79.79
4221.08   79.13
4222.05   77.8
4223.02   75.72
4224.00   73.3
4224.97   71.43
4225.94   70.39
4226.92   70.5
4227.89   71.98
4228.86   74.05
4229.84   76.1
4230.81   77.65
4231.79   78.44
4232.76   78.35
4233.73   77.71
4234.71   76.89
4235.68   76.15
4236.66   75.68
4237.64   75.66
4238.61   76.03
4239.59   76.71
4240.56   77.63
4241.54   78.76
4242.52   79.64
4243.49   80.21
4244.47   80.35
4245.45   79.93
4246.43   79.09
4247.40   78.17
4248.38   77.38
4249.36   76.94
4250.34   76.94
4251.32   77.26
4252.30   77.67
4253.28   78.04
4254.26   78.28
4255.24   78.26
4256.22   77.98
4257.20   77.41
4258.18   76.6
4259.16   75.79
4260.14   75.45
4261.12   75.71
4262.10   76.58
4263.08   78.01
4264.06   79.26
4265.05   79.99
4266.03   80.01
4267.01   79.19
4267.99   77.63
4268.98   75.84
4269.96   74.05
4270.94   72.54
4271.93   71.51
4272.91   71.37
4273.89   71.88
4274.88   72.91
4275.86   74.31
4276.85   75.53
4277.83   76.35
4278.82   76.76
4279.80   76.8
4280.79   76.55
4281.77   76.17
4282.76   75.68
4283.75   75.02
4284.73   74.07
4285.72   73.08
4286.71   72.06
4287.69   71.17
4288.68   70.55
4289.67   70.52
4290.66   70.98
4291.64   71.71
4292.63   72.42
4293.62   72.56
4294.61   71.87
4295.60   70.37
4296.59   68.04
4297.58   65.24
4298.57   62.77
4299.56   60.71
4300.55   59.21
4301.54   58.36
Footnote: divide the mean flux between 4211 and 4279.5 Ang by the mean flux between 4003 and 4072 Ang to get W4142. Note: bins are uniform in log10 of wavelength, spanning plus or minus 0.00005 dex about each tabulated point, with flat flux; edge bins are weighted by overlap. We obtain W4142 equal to 0.98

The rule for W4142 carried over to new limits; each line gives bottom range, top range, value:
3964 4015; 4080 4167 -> 1.21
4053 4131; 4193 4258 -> 1.00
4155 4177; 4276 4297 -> 0.89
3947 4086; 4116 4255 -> 1.12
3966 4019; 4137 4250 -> 1.17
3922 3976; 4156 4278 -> 1.70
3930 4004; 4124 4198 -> 1.43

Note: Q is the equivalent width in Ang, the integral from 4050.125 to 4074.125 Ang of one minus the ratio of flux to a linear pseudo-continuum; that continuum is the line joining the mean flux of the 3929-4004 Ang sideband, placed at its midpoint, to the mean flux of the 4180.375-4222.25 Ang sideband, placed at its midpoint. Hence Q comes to -4.1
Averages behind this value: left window 56.5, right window 80.8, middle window 77.6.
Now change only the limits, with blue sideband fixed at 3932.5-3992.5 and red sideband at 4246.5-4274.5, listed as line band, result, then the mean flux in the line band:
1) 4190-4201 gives -1.4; 81.1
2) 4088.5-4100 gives -2.4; 77.7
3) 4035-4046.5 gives -3.4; 77.9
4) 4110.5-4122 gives -3.2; 83.9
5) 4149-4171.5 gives -4.3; 82.3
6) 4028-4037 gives -2.5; 76.1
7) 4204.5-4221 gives -1.9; 81.3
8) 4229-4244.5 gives -0.5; 77.5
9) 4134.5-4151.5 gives -3.5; 81.7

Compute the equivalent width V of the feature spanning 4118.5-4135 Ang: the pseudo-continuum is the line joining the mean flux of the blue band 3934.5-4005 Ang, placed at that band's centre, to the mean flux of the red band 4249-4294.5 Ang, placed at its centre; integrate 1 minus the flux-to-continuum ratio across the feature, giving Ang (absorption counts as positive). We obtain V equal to -3.5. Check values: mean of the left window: 59.4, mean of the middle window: 82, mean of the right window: 75.3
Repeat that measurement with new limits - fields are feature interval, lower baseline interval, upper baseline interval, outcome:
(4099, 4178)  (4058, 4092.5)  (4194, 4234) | -1.9 Ang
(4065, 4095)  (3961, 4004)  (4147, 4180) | -2.5 Ang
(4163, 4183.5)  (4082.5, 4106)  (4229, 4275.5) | -1.4 Ang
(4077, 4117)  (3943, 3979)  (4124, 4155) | -1.6 Ang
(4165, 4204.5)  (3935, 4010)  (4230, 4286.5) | -4.5 Ang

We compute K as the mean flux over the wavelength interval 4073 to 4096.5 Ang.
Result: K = 79.4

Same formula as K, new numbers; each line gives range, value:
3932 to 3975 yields 46.8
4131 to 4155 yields 80.9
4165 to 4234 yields 79.9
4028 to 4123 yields 77.7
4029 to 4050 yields 76.8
